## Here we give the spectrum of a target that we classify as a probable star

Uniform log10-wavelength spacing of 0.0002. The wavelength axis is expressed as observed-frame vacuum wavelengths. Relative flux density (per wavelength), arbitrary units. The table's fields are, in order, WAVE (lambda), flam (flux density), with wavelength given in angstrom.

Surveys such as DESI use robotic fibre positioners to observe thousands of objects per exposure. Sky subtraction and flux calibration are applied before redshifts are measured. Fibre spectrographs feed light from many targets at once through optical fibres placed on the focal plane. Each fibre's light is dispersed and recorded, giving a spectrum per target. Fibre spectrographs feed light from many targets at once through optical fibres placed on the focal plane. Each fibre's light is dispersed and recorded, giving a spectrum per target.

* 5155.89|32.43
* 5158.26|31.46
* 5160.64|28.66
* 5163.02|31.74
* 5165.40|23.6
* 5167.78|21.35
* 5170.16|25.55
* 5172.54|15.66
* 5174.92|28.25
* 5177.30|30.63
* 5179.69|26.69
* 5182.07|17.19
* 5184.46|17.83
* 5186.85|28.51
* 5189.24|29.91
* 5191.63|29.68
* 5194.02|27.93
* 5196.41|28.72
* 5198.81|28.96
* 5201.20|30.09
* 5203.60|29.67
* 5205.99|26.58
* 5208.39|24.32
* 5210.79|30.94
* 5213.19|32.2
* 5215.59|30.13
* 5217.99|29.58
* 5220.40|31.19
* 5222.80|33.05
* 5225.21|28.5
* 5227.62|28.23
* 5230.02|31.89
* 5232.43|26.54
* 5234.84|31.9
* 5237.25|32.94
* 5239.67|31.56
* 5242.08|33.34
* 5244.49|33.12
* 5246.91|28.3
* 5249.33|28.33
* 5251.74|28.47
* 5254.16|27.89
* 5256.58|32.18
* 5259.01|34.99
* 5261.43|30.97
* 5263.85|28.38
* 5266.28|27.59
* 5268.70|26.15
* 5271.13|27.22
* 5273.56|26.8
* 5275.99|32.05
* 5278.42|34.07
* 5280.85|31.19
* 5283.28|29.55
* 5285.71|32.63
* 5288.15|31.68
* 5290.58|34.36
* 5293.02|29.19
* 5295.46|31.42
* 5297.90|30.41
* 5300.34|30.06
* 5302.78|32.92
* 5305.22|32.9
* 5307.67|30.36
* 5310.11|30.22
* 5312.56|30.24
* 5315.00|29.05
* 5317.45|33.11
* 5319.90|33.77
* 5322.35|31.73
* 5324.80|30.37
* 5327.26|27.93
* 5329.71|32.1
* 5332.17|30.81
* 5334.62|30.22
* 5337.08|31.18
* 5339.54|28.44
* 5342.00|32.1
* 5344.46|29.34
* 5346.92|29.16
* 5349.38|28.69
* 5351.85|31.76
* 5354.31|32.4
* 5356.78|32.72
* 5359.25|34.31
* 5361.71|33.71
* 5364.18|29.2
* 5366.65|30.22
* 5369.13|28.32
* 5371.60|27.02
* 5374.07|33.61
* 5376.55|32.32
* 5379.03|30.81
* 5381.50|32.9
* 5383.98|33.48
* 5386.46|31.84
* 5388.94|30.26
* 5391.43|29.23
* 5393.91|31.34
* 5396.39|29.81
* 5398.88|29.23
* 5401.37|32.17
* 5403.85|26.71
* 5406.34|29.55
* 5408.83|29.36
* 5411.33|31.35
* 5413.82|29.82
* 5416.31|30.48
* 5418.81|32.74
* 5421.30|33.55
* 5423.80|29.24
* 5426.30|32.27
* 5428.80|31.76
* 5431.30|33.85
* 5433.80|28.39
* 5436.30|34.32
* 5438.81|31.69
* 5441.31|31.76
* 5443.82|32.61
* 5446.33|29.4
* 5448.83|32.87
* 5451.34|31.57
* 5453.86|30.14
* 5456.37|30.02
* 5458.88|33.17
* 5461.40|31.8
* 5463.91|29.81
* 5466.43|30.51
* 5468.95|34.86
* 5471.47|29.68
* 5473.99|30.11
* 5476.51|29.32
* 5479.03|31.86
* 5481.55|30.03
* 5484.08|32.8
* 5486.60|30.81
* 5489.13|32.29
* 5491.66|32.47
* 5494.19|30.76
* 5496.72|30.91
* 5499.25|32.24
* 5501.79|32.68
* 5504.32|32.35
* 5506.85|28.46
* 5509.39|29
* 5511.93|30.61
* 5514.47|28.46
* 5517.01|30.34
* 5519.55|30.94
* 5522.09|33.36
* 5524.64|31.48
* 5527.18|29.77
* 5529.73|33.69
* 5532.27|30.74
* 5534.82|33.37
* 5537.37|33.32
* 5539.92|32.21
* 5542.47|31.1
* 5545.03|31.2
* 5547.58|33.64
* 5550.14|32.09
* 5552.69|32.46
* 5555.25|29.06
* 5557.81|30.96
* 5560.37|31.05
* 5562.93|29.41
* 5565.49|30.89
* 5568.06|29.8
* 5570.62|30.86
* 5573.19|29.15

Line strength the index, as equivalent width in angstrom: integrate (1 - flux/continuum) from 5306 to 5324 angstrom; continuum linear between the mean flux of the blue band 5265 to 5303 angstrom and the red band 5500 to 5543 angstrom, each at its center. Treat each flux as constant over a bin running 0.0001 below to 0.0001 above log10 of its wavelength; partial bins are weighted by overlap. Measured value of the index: -0.4 angstrom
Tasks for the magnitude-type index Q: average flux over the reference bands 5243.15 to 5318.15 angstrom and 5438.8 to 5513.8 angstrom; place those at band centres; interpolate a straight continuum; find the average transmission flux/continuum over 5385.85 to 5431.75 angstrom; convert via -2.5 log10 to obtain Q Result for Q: 0.01 mag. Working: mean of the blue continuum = 30.5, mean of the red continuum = 31.2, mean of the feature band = 30.7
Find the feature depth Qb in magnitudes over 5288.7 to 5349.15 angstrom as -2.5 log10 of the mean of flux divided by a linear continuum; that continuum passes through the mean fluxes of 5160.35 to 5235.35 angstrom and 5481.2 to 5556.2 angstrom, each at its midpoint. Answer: -0.07 mag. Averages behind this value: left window 27.6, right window 31.4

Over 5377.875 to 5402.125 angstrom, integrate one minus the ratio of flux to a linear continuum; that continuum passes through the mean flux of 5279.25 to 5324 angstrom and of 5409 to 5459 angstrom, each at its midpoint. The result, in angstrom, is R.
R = 0.3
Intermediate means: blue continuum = 31.4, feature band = 31.1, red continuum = 31.5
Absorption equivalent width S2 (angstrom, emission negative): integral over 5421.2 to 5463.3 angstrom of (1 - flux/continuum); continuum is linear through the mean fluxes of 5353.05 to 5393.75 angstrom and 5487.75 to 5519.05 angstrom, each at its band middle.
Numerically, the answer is -0.6 angstrom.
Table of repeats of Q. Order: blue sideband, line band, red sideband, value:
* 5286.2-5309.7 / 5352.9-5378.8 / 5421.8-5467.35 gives 0.00 mag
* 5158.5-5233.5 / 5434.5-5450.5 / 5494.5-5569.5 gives -0.06 mag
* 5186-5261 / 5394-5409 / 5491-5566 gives 0.04 mag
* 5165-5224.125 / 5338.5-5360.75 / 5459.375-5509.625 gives -0.06 mag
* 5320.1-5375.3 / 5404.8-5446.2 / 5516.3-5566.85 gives -0.01 mag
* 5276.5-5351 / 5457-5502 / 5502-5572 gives -0.01 mag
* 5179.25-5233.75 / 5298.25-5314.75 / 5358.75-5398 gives -0.04 mag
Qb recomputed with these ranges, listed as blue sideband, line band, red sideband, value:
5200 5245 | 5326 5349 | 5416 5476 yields 0.03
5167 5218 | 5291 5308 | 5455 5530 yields -0.10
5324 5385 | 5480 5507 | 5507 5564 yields -0.01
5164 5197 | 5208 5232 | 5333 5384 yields -0.14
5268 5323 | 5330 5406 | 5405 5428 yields 0.01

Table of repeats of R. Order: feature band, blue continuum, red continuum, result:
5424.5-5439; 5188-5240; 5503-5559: -0.5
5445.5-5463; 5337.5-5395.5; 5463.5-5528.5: -0.2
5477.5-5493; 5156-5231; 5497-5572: -0.5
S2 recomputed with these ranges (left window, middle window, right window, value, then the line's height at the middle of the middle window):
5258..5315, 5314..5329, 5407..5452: -0.11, 30.8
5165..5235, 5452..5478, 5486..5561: -0.23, 30.7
